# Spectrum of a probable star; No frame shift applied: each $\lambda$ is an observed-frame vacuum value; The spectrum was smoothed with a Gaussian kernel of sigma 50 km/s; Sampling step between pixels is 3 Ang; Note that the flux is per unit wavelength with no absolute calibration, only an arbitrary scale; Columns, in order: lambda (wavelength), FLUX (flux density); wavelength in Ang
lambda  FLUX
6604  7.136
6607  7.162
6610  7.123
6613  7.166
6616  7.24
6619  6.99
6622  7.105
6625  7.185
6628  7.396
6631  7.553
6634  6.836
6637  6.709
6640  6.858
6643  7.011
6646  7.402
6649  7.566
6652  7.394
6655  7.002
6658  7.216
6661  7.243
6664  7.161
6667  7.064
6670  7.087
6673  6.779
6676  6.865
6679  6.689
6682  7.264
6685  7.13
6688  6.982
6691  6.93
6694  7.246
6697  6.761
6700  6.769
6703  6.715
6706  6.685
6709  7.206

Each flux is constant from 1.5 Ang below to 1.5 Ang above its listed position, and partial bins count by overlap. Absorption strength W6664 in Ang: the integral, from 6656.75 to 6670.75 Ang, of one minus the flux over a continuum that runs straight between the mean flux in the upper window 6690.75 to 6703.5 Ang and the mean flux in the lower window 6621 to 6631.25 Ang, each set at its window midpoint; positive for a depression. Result -0.2 Ang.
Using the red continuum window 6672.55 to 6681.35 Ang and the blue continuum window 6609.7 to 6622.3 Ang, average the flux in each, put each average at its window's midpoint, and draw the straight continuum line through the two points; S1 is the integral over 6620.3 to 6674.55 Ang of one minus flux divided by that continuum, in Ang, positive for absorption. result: -1.3 Ang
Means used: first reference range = 7.13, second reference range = 6.82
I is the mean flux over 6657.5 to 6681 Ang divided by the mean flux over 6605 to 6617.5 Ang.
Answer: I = 0.98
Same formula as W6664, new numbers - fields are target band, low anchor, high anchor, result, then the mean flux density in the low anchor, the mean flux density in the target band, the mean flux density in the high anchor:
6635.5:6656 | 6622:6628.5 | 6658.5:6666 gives 0.2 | 7.23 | 7.14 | 7.19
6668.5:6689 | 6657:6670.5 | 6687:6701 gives 0.2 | 7.16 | 6.97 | 6.94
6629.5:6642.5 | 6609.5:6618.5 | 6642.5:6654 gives 0.5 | 7.16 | 6.99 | 7.36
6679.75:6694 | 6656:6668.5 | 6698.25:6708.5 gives -0.3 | 7.16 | 7.07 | 6.77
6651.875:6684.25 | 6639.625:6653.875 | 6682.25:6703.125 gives 0.3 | 7.27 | 7.06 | 6.97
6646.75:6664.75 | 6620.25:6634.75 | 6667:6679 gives -0.6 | 7.23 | 7.27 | 6.9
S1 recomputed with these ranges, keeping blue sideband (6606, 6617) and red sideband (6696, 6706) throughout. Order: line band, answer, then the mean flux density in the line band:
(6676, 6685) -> -0.2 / 6.98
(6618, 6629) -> -0.1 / 7.17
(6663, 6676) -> -0.2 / 7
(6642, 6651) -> -0.4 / 7.35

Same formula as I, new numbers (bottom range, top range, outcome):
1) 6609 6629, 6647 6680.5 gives 0.99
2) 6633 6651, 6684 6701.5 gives 0.98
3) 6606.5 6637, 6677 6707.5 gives 0.97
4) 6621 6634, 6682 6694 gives 0.97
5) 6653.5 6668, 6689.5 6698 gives 0.98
